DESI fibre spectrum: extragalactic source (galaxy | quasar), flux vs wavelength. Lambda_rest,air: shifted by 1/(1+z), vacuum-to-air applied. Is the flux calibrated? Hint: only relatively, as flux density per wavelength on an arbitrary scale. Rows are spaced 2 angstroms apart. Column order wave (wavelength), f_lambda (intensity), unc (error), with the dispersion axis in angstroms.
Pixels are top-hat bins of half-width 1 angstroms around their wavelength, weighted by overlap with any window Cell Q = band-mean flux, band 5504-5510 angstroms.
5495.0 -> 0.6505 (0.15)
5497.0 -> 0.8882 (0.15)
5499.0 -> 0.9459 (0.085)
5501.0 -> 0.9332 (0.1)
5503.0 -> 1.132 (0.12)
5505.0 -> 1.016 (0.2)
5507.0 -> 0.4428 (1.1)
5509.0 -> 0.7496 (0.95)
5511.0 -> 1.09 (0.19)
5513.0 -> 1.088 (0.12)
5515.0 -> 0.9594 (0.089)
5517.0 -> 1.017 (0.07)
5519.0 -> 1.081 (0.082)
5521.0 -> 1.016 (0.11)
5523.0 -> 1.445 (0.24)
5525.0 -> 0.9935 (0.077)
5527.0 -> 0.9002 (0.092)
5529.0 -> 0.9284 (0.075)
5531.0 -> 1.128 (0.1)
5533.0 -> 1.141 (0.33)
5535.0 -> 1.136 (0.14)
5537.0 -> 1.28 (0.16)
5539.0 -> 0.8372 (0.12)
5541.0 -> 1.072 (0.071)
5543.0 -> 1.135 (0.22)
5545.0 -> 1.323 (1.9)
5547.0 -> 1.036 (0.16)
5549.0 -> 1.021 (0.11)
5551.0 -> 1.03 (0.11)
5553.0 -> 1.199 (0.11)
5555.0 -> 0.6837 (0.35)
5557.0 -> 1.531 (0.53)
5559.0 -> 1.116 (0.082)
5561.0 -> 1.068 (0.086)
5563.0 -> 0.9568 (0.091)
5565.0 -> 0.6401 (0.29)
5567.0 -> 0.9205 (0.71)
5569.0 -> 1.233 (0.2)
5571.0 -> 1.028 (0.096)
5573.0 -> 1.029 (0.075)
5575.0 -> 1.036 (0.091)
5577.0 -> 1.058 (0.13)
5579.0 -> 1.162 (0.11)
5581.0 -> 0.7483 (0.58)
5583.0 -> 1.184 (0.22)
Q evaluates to 0.736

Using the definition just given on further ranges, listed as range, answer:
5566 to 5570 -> 1.08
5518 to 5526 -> 1.13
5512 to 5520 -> 1.04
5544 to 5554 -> 1.12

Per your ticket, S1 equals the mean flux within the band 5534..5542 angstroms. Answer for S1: 1.08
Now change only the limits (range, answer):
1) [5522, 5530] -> 1.07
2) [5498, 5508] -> 0.894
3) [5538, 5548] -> 1.08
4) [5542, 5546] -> 1.23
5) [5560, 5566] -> 0.888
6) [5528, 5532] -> 1.03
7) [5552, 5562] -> 1.12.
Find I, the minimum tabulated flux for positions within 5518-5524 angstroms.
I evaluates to 1.016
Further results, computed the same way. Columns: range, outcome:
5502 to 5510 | 0.4428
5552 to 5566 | 0.6401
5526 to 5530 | 0.9002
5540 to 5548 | 1.036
